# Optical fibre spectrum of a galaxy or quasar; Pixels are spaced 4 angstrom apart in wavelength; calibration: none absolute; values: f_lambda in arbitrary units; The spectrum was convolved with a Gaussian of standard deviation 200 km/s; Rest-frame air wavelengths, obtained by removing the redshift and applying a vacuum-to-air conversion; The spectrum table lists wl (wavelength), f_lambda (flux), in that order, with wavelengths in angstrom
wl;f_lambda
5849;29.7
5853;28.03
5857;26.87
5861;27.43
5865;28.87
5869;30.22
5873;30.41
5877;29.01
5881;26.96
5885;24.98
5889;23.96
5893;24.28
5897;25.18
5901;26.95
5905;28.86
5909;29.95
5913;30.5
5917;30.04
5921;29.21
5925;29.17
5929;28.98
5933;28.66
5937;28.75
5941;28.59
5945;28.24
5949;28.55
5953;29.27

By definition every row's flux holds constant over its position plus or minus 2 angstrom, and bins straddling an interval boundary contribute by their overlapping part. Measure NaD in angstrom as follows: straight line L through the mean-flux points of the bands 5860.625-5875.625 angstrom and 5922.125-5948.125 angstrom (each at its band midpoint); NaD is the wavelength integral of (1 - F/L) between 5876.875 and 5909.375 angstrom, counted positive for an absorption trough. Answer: 3.1 angstrom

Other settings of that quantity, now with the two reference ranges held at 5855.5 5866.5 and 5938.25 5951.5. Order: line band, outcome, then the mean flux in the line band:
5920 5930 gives -0.3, 29.1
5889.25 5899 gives 1.2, 24.6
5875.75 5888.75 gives 0.7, 26.5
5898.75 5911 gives -0.2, 28.5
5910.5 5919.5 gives -0.6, 30.2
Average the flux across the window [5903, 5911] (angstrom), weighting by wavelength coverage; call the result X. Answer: 29.4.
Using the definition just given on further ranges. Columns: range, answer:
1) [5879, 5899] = 25.1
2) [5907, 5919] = 30.2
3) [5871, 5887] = 27.8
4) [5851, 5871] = 28.3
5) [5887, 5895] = 24.1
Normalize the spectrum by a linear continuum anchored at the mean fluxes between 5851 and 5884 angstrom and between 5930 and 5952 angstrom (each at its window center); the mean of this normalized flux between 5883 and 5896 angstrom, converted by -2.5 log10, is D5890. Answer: 0.16 mag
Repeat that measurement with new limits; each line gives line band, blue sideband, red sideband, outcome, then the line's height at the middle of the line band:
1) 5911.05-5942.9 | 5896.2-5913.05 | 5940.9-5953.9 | -0.030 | 28.4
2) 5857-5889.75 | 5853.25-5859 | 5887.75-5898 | -0.077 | 25.9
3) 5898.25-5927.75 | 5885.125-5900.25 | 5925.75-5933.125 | -0.081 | 27.1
